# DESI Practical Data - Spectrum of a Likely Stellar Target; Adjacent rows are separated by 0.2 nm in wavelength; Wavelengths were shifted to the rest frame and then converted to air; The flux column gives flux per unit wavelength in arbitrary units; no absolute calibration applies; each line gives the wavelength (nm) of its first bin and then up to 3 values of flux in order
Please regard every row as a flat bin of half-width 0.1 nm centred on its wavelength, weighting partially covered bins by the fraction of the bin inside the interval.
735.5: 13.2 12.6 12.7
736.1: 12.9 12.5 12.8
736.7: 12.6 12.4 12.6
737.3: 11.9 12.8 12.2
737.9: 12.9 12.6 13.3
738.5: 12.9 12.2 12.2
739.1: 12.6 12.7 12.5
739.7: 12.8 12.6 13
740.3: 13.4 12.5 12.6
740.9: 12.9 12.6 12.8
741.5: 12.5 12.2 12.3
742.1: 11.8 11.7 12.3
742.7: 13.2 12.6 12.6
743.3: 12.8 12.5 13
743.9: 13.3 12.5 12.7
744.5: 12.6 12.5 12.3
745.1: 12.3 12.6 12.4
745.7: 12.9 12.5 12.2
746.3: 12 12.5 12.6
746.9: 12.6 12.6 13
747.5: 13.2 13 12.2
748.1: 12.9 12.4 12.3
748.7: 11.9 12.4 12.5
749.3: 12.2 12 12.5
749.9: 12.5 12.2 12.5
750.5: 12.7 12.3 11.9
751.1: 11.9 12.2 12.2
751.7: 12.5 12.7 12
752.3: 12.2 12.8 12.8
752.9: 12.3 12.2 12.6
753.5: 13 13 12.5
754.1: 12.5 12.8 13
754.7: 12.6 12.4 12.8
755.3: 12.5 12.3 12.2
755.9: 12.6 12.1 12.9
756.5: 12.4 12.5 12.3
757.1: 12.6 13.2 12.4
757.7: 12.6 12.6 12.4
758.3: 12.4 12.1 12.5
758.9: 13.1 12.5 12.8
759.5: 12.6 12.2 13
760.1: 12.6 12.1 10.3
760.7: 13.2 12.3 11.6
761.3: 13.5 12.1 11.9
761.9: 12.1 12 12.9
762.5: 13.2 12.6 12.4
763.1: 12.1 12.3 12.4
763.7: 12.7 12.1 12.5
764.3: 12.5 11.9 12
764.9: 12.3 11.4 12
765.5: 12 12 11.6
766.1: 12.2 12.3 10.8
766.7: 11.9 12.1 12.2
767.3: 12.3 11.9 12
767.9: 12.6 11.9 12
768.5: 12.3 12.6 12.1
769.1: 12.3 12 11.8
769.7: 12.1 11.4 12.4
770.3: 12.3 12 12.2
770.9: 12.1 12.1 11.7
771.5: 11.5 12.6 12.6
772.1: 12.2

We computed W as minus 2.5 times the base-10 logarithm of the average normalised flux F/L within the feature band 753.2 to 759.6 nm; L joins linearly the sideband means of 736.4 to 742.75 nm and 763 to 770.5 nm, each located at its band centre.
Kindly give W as -0.03 mag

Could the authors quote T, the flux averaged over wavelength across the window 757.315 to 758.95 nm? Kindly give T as 12.5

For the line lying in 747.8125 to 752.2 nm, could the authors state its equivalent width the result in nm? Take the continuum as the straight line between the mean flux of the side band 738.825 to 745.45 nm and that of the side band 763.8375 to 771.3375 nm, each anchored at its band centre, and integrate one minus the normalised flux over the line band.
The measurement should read 0.04 nm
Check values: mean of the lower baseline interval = 12.6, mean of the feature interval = 12.3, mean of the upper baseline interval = 12.1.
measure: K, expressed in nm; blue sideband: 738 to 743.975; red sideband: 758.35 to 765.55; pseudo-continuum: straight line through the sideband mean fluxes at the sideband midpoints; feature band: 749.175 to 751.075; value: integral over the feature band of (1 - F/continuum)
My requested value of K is 0.03 nm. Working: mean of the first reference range 12.6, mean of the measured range 12.3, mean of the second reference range 12.3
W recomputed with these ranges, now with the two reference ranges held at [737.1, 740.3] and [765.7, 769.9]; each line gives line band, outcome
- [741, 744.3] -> 0.00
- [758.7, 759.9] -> -0.04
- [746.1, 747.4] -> 0.00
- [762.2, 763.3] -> -0.04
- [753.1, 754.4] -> -0.03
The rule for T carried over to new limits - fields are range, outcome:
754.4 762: 12.5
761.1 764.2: 12.4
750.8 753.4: 12.3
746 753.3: 12.4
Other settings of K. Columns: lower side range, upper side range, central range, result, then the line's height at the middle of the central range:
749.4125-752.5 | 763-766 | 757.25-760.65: -0.07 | 12.2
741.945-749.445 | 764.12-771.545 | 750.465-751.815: 0.02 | 12.4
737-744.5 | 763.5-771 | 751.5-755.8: -0.07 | 12.4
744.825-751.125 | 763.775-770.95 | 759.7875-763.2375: -0.05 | 12.2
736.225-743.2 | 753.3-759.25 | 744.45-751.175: 0.07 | 12.6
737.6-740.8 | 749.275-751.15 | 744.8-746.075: 0.00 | 12.5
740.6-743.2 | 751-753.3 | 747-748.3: -0.04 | 12.4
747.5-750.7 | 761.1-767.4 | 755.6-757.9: -0.04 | 12.3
